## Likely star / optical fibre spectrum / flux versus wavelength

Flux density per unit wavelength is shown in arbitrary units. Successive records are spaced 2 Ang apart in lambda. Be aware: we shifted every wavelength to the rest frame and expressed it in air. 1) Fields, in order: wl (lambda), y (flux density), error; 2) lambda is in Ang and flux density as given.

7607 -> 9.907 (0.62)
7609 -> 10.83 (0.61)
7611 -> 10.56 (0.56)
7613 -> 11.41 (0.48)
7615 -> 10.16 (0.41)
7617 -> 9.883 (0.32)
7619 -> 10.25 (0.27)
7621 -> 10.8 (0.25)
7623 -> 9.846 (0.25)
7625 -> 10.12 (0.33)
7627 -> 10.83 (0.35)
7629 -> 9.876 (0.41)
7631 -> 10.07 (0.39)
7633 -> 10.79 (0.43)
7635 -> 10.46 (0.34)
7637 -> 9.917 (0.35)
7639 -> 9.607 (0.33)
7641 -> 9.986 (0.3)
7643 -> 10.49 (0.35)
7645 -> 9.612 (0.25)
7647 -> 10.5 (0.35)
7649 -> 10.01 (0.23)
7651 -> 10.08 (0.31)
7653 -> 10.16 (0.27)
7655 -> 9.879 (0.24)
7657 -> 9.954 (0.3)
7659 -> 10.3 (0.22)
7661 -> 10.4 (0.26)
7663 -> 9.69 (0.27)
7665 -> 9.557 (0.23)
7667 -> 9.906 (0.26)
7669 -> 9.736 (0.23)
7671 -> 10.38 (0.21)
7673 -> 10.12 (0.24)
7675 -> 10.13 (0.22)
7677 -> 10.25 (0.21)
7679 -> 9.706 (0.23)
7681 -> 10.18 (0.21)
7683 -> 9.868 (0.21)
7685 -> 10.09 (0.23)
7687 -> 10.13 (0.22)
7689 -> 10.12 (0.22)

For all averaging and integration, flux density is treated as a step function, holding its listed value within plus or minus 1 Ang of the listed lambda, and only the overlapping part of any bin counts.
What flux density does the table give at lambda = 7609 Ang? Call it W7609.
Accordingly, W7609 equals 10.83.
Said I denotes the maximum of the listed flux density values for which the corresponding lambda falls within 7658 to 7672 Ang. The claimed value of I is 10.4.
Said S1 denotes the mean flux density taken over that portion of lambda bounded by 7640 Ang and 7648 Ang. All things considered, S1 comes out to 10.1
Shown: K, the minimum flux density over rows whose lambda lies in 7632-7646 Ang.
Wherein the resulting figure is 9.607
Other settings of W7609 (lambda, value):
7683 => 9.868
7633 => 10.79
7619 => 10.25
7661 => 10.4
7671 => 10.38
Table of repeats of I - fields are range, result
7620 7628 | 10.83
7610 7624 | 11.41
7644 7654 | 10.5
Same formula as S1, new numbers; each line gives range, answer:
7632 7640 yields 10.2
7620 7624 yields 10.3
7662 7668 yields 9.72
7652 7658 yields 10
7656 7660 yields 10.1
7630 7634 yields 10.4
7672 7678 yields 10.2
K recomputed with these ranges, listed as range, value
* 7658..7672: 9.557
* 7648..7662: 9.879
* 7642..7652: 9.612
